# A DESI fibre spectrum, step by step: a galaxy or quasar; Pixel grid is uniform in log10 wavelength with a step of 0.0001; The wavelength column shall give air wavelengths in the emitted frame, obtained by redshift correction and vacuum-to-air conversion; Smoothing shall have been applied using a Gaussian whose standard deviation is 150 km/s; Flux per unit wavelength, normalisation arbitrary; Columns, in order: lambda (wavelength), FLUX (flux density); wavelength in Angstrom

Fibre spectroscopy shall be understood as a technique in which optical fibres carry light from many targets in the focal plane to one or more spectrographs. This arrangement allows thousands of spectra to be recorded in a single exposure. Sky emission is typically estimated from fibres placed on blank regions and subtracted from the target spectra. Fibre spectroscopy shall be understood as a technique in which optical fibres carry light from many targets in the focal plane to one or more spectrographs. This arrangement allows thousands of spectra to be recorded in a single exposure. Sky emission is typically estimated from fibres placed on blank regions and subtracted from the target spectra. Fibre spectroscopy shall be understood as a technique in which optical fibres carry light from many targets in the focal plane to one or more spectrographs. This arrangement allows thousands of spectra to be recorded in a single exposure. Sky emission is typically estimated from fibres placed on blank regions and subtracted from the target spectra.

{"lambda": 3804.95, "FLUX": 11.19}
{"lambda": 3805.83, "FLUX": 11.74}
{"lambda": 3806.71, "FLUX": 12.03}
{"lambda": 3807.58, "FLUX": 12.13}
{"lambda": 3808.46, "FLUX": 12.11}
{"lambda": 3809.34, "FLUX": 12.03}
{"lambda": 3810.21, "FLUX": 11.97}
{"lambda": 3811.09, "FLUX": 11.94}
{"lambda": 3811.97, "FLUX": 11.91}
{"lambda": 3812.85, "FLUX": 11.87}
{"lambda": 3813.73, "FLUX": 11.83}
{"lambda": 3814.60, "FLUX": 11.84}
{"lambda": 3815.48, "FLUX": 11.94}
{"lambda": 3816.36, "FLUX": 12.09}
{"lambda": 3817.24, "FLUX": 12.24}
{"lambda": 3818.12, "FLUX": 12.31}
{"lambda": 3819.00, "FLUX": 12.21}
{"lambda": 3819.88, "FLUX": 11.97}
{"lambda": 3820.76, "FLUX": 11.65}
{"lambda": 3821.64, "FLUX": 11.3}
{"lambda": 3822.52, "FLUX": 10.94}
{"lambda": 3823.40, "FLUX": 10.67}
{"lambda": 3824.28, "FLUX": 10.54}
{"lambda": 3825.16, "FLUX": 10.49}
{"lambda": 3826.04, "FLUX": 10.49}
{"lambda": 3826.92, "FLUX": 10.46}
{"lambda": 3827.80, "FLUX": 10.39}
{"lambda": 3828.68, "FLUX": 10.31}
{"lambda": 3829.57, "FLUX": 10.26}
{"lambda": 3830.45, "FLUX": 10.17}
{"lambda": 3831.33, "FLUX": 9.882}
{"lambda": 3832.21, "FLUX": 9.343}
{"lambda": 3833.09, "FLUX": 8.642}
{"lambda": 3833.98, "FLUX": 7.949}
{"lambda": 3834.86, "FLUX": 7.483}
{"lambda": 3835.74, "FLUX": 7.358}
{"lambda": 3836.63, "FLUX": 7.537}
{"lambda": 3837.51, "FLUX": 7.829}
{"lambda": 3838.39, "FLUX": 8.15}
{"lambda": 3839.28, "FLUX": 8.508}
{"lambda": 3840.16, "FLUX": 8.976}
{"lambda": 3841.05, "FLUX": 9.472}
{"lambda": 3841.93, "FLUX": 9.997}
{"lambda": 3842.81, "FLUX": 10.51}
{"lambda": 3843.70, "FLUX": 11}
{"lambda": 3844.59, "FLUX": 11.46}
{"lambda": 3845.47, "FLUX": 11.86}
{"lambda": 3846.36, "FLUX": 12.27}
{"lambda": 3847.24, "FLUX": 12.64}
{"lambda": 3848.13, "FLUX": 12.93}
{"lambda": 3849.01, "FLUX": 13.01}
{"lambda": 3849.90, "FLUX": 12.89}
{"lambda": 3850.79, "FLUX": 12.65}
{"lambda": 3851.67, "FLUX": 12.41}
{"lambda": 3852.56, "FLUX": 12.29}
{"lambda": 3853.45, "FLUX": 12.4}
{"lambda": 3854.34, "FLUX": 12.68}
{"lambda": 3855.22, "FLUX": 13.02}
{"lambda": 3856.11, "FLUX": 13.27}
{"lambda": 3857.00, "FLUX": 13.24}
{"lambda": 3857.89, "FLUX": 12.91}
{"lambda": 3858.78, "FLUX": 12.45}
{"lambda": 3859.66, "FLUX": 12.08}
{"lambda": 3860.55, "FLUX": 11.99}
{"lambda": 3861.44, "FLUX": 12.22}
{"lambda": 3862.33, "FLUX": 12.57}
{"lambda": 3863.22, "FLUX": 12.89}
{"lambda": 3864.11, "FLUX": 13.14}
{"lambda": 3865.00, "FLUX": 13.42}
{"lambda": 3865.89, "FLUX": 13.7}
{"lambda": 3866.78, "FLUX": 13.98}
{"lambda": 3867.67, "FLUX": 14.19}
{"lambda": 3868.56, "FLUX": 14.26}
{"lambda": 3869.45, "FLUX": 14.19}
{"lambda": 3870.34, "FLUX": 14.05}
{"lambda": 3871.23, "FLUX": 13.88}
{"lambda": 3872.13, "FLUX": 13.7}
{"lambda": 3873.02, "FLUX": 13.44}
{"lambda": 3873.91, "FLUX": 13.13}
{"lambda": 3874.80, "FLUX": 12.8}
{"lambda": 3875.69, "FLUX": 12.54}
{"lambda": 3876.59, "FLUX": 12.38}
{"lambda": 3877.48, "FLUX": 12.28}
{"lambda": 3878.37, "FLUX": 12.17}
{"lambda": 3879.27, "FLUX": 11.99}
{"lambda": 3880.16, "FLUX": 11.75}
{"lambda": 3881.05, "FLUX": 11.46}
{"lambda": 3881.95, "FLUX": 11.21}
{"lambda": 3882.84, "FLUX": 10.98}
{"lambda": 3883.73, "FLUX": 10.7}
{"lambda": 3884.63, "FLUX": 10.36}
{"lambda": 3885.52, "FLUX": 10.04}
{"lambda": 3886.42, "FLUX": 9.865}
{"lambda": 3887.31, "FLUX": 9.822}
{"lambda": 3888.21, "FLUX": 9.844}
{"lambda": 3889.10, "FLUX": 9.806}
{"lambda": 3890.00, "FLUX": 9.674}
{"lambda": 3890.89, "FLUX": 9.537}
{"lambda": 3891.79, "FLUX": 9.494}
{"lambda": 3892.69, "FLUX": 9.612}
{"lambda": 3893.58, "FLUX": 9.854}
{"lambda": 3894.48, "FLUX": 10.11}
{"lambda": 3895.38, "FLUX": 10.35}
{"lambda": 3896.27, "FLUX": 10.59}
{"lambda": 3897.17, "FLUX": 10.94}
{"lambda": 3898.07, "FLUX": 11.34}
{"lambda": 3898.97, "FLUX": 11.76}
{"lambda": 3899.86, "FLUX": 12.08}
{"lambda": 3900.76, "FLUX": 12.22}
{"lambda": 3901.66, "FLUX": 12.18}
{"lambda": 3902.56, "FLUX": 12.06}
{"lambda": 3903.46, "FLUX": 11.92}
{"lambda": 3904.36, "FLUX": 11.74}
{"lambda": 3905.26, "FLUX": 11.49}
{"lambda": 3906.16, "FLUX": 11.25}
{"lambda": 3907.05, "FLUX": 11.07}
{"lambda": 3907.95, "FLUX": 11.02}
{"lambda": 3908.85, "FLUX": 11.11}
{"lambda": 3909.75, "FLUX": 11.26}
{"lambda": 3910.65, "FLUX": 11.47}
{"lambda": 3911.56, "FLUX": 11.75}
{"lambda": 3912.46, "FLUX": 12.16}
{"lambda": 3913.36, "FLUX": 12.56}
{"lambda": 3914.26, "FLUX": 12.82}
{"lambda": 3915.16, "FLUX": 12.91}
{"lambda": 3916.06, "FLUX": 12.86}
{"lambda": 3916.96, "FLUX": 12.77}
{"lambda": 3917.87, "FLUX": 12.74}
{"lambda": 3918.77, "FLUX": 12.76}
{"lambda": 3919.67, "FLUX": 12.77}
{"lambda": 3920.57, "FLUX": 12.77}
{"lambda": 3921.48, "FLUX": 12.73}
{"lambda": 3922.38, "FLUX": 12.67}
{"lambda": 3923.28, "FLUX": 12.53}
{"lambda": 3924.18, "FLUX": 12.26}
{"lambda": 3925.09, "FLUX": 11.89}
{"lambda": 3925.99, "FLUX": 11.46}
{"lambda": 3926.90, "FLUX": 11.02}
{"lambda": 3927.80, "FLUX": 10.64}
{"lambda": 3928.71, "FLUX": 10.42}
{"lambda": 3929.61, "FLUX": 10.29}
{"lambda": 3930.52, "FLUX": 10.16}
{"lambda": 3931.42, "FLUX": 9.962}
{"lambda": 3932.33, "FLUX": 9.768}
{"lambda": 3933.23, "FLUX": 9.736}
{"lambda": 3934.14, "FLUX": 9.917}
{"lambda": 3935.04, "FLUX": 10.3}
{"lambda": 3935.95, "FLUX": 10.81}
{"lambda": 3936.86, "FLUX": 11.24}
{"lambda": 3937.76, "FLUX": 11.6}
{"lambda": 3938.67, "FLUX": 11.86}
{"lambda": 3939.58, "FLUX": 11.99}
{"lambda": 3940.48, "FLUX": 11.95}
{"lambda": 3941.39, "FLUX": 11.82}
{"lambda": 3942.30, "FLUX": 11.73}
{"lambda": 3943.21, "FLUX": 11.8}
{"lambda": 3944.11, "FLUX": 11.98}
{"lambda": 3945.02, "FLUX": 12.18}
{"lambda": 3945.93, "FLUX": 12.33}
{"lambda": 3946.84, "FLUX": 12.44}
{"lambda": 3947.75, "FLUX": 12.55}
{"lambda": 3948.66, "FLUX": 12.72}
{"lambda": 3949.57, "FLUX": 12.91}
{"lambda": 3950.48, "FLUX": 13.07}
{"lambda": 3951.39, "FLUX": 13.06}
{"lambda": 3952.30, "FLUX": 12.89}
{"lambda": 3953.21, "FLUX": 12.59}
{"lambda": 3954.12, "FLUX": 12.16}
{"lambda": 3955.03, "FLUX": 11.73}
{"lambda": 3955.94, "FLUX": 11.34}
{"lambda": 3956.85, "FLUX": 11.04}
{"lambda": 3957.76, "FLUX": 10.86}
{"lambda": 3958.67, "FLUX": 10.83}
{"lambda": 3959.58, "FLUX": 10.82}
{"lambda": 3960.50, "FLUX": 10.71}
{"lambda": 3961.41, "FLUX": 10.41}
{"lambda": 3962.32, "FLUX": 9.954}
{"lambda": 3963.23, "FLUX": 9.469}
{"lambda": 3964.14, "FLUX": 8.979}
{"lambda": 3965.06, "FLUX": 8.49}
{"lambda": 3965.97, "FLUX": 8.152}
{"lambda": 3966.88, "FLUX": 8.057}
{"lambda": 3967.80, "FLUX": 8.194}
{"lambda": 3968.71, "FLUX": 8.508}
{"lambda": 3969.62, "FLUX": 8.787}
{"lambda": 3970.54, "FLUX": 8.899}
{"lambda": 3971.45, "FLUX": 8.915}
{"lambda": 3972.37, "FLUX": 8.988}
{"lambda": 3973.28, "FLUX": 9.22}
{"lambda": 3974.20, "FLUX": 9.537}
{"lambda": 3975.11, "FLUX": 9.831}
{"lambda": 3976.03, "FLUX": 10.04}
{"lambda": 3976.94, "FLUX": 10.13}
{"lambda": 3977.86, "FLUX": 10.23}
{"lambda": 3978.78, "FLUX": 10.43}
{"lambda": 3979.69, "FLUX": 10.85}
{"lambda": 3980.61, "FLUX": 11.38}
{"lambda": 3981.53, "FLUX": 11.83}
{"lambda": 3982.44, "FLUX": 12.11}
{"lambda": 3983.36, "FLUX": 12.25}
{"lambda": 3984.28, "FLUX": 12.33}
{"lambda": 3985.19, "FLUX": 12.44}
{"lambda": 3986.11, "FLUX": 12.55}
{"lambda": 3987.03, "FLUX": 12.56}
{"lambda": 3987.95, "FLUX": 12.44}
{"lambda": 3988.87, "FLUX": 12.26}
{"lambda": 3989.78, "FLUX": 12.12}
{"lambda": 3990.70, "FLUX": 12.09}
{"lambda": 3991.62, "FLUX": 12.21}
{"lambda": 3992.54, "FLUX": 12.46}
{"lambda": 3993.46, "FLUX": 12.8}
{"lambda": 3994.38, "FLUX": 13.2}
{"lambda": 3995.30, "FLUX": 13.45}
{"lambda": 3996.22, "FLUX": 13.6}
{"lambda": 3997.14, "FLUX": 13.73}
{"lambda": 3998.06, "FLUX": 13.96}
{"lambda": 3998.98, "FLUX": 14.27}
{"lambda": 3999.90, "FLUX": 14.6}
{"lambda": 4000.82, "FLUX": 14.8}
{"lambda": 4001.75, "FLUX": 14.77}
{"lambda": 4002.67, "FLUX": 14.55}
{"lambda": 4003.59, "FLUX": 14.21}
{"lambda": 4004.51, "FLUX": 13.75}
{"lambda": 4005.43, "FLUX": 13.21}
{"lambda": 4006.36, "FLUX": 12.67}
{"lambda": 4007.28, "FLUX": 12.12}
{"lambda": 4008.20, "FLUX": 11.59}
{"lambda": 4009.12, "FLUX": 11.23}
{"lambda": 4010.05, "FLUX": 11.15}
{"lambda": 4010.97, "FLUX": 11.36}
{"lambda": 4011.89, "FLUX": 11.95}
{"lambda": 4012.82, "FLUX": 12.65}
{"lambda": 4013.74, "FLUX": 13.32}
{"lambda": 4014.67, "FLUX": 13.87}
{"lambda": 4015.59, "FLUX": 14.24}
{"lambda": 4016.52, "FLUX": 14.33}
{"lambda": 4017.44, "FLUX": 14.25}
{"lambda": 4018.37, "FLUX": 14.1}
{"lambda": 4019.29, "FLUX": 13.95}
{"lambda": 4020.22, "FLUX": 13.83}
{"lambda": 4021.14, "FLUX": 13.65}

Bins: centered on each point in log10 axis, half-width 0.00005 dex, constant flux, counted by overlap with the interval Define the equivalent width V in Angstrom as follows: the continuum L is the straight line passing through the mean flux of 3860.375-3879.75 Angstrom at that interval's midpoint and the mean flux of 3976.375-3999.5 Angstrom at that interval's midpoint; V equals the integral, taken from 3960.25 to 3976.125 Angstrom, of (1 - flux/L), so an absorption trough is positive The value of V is 4.2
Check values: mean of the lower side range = 13.1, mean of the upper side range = 12.3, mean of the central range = 9.14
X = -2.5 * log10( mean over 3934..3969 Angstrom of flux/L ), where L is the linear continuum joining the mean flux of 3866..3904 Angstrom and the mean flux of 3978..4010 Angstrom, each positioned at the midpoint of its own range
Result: 0.11 mag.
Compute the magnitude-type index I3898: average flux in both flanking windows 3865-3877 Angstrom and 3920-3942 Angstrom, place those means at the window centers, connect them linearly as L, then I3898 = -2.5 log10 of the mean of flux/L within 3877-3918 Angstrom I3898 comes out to 0.12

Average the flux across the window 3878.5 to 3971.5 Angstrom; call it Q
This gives 11.1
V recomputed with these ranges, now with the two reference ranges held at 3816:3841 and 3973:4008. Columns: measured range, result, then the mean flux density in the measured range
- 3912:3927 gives -1.5 Angstrom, 12.5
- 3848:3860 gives -2.7 Angstrom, 12.7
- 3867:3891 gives -2.6 Angstrom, 11.9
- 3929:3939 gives 0.9 Angstrom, 10.5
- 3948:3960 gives -0.2 Angstrom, 12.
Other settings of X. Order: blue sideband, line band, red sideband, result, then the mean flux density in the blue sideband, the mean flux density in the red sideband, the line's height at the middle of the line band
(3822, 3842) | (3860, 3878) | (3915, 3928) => -0.24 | 9.38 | 12.3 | 10.6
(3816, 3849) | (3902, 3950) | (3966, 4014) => -0.05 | 10.4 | 11.8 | 11.2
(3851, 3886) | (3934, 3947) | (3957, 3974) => -0.14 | 12.6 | 9.38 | 10.2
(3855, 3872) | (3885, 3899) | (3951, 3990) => 0.23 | 13.2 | 10.6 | 12.6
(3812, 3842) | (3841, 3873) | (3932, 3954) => -0.19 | 10.2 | 11.8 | 10.6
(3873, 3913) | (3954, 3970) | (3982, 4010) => 0.25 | 11.2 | 13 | 12.4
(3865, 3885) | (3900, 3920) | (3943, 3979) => -0.02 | 12.7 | 10.6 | 11.9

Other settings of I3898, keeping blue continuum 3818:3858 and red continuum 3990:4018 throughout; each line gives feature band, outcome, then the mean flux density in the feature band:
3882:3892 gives 0.15 mag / 10.1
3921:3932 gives 0.07 mag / 11.3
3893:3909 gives 0.04 mag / 11.3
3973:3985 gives 0.18 mag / 10.8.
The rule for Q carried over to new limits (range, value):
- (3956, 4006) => 11.4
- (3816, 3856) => 10.8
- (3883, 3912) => 10.8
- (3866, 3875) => 13.8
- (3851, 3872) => 13.1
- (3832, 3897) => 11.4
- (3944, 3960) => 12.1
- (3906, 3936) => 11.6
